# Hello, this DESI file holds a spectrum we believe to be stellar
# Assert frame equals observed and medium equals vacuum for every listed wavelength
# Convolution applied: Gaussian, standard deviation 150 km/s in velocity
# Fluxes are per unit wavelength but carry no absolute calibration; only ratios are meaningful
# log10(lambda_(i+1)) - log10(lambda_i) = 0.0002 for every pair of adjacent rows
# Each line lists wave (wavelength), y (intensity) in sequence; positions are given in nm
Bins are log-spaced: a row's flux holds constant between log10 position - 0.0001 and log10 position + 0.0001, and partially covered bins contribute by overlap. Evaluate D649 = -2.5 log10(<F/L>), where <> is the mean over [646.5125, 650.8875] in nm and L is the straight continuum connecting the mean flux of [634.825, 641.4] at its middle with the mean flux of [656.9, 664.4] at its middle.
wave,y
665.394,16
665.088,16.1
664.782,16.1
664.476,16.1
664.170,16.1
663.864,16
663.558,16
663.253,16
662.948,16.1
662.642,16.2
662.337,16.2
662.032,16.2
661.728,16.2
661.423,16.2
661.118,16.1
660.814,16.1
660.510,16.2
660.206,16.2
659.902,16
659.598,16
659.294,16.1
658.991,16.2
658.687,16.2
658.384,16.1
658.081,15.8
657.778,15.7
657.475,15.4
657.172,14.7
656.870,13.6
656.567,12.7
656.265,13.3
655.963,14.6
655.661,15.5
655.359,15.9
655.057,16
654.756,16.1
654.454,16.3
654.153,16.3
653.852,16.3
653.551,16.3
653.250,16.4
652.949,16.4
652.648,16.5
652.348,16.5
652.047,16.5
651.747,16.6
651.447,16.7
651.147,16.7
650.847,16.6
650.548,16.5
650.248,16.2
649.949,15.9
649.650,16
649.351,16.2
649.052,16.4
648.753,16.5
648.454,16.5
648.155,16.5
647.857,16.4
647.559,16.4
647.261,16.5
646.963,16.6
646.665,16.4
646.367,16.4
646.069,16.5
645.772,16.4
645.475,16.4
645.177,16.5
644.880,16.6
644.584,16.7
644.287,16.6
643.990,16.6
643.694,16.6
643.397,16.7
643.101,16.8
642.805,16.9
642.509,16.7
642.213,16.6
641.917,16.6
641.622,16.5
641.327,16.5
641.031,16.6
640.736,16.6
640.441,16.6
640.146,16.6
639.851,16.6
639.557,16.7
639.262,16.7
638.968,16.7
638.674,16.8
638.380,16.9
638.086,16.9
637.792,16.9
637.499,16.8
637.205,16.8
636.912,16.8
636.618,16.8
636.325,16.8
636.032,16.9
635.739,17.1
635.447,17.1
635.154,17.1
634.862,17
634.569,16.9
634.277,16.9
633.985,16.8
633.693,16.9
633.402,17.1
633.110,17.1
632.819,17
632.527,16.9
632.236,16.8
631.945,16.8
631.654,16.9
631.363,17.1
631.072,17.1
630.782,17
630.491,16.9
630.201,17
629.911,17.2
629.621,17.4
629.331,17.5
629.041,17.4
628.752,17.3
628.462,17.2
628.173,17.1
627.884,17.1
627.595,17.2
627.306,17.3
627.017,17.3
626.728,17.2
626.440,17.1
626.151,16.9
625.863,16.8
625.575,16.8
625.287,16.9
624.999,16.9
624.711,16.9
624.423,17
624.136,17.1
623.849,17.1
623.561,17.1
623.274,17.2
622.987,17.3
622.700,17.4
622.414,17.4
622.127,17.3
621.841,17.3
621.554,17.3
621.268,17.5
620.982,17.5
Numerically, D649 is 0.00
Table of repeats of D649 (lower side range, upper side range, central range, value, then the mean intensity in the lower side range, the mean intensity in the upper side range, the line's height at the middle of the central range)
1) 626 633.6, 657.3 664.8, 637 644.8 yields 0.00 mag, 17.1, 16.1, 16.7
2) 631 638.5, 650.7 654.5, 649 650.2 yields 0.03 mag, 16.9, 16.5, 16.5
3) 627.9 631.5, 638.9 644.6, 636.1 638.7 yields 0.00 mag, 17.2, 16.6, 16.8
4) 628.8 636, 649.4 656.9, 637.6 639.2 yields -0.01 mag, 17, 15.9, 16.7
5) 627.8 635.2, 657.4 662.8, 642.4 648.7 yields 0.00 mag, 17.1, 16.1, 16.6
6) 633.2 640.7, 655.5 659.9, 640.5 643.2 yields -0.01 mag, 16.8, 15.2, 16.4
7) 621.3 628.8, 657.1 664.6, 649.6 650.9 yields 0.01 mag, 17.1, 16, 16.3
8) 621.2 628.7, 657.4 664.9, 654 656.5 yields 0.06 mag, 17.1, 16.1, 16.2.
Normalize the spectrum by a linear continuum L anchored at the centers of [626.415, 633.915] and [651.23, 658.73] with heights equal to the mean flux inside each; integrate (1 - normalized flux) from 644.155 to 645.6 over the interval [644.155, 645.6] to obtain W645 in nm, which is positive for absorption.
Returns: -0.03 nm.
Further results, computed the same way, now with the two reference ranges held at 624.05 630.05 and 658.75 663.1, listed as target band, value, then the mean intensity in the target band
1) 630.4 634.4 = 0.004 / 17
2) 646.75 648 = 0.005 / 16.5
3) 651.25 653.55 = -0.016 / 16.5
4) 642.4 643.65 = -0.008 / 16.8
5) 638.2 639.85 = 0.003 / 16.8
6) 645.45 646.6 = 0.010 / 16.4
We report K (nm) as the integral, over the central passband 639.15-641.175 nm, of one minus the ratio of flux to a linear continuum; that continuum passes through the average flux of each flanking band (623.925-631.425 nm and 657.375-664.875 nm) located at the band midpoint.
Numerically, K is 0.01 nm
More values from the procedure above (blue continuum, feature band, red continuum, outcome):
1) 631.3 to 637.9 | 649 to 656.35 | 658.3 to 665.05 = 0.12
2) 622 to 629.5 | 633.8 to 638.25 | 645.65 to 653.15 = -0.02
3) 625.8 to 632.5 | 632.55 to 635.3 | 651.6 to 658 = -0.02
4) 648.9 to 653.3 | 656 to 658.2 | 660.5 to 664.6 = 0.24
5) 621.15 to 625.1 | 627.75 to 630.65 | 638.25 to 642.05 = -0.04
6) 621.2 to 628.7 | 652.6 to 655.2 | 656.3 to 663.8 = -0.05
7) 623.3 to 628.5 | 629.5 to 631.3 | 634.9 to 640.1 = -0.01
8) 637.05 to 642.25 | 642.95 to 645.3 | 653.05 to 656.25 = -0.03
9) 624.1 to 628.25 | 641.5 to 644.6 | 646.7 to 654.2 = -0.01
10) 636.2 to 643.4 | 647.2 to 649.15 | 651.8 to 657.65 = -0.05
